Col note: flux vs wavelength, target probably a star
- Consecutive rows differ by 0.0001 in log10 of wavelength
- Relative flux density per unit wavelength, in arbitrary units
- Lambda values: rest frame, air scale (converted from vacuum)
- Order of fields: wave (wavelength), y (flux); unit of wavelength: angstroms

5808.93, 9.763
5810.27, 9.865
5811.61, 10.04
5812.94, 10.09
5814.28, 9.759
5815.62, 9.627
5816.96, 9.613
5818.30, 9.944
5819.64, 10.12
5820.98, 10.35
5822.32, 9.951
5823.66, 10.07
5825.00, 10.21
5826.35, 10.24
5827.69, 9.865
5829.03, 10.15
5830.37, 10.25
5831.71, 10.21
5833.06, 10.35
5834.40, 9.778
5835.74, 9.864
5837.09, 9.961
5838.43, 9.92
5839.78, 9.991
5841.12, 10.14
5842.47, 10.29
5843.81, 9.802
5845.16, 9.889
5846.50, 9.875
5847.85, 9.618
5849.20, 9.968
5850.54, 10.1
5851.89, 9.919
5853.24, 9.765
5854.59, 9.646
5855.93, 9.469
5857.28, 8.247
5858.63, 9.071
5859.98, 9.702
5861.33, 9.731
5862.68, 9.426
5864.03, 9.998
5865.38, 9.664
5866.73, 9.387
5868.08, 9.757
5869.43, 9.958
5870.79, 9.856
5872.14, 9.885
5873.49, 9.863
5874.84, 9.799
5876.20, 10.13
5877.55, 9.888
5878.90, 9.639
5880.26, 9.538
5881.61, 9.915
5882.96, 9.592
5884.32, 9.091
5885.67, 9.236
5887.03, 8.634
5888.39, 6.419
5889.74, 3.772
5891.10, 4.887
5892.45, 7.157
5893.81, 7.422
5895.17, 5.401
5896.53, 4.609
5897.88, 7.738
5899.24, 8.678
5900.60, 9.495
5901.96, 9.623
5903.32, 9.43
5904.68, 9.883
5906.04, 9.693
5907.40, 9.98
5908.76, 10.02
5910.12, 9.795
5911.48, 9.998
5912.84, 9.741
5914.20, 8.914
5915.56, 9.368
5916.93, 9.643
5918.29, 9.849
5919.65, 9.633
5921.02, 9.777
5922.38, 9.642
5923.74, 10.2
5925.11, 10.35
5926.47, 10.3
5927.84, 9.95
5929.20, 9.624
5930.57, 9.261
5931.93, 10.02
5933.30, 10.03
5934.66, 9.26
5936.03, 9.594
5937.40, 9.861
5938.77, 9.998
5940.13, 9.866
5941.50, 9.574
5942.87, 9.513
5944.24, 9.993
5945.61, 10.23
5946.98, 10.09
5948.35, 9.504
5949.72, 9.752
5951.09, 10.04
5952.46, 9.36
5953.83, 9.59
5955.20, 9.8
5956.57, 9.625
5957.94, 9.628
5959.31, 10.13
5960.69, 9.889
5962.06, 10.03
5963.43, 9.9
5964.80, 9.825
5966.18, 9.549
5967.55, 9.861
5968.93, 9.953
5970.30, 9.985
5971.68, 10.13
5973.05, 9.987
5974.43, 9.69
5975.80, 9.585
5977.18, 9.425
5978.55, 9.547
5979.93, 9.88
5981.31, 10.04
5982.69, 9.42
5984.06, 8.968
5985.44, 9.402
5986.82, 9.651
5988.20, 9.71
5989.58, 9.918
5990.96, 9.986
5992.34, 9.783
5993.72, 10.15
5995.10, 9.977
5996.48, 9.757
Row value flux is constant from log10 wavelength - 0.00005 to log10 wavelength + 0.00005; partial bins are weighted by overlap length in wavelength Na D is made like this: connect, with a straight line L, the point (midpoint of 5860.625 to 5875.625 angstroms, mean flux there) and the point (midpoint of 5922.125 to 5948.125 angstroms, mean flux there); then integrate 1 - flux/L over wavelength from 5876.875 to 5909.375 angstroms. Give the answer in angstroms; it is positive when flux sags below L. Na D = 4.9 angstroms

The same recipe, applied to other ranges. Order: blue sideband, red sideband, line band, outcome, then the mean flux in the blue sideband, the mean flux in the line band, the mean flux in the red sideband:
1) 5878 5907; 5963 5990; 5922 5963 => -3.4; 8.12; 9.83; 9.72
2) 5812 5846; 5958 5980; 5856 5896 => 4.7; 10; 8.79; 9.83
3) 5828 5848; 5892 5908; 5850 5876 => -1.0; 10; 9.65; 8.26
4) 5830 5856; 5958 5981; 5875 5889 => 0.9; 9.95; 9.24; 9.83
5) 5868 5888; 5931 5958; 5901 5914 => -0.1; 9.6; 9.76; 9.77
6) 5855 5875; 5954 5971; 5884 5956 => 4.5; 9.59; 9.12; 9.84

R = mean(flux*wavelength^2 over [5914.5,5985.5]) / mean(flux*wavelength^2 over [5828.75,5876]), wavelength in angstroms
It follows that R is 1.0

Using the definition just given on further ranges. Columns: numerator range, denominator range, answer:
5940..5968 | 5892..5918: 1.13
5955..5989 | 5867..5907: 1.17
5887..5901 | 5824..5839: 0.67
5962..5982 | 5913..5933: 1.02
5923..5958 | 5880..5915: 1.18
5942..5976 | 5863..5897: 1.18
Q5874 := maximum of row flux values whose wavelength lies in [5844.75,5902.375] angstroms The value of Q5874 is 10.13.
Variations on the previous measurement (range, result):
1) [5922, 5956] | 10.35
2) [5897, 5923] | 10.02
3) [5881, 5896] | 9.915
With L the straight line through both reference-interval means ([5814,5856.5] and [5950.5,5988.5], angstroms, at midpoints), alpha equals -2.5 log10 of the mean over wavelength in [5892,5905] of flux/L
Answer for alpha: 0.24 mag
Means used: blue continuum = 9.96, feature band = 7.9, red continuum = 9.74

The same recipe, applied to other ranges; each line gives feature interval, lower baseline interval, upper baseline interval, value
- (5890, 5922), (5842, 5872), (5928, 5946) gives 0.125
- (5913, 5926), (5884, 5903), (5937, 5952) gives -0.133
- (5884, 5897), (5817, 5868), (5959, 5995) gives 0.428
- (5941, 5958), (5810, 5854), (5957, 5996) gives 0.008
